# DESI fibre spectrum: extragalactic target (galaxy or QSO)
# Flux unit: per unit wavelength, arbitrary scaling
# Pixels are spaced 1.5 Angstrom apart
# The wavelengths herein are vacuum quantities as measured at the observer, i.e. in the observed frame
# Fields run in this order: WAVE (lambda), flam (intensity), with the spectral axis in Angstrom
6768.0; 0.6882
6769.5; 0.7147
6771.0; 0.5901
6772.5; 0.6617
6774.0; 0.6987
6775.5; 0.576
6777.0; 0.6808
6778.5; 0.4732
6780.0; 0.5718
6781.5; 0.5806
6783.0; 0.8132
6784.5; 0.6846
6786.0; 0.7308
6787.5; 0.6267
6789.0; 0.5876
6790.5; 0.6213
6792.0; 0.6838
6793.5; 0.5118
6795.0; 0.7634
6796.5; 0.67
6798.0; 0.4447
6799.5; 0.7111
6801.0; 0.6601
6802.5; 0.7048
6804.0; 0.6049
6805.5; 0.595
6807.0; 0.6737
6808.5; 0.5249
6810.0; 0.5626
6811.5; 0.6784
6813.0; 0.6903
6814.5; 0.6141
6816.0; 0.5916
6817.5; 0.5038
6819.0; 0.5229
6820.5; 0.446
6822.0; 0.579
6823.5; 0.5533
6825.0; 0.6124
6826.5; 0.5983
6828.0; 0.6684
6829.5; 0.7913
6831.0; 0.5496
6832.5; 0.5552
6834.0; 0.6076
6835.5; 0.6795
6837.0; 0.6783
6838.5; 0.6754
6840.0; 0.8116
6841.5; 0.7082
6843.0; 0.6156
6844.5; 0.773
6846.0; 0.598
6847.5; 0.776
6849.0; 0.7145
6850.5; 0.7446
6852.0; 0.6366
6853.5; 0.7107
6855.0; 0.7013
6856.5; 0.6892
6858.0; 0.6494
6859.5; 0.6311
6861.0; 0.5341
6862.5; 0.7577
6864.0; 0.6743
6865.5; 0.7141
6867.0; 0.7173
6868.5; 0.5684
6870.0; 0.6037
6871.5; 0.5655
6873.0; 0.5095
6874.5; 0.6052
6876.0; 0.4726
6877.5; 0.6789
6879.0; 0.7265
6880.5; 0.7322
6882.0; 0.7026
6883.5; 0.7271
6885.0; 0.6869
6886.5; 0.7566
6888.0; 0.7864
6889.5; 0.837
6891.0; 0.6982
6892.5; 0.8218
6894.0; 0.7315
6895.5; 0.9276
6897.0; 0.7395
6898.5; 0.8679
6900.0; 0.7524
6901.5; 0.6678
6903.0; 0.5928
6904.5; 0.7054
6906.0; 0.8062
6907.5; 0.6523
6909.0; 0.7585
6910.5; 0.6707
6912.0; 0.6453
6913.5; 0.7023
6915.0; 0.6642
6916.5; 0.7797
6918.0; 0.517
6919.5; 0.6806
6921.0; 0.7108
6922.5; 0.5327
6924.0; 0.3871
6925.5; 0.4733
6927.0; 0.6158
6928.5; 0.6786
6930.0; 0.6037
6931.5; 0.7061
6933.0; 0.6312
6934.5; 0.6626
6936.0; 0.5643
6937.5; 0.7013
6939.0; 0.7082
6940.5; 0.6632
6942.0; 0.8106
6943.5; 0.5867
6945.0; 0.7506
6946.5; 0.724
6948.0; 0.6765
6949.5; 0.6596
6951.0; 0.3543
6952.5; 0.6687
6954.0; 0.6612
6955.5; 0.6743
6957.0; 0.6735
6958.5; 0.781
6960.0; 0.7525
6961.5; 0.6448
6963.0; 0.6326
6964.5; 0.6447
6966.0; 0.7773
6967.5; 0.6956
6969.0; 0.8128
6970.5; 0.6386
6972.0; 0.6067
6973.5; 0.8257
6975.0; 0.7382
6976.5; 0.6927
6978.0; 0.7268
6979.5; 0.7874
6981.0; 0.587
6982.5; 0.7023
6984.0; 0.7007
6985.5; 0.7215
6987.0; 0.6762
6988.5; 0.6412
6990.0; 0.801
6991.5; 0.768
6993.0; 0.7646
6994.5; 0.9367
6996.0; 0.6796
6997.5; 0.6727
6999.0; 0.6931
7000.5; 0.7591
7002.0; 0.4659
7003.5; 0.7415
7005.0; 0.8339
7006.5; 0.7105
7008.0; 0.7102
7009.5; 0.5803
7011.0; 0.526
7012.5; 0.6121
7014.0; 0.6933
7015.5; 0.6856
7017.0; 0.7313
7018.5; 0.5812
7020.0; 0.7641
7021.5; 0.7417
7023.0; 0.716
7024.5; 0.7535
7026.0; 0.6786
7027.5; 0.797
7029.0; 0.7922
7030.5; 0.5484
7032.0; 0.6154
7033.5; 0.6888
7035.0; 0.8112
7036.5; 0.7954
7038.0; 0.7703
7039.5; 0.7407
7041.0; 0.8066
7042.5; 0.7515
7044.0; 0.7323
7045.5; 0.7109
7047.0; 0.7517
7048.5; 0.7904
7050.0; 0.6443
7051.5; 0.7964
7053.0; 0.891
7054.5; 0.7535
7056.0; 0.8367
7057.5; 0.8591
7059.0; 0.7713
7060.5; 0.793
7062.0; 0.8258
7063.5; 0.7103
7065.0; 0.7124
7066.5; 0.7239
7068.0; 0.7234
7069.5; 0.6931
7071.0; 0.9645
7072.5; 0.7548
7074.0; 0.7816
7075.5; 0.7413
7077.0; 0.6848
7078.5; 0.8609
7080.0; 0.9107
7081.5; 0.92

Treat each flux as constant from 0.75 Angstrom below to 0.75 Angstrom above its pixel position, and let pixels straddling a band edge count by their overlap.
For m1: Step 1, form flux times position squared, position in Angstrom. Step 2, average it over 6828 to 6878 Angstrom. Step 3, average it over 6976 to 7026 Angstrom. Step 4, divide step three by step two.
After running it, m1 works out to 1.1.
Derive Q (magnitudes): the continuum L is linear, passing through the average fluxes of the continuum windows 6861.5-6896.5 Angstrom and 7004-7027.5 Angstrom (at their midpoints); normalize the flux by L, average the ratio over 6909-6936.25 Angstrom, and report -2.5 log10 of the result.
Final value 0.108 mag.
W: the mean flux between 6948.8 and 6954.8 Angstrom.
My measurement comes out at 0.586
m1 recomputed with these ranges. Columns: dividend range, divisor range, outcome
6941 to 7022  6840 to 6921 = 1.03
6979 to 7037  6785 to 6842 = 1.19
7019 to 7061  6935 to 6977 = 1.13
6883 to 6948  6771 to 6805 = 1.12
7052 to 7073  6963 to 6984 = 1.14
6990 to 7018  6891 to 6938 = 1.06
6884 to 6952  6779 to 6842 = 1.12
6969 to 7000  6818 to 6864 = 1.15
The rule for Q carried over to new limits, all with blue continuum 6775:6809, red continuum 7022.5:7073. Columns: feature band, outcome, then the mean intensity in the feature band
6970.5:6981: 0.01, 0.713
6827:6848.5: -0.04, 0.677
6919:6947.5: 0.10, 0.642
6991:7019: 0.07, 0.692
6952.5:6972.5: 0.03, 0.692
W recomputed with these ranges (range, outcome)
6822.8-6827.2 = 0.588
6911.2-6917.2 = 0.697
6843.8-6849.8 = 0.715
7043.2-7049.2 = 0.746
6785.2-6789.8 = 0.648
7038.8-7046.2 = 0.749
